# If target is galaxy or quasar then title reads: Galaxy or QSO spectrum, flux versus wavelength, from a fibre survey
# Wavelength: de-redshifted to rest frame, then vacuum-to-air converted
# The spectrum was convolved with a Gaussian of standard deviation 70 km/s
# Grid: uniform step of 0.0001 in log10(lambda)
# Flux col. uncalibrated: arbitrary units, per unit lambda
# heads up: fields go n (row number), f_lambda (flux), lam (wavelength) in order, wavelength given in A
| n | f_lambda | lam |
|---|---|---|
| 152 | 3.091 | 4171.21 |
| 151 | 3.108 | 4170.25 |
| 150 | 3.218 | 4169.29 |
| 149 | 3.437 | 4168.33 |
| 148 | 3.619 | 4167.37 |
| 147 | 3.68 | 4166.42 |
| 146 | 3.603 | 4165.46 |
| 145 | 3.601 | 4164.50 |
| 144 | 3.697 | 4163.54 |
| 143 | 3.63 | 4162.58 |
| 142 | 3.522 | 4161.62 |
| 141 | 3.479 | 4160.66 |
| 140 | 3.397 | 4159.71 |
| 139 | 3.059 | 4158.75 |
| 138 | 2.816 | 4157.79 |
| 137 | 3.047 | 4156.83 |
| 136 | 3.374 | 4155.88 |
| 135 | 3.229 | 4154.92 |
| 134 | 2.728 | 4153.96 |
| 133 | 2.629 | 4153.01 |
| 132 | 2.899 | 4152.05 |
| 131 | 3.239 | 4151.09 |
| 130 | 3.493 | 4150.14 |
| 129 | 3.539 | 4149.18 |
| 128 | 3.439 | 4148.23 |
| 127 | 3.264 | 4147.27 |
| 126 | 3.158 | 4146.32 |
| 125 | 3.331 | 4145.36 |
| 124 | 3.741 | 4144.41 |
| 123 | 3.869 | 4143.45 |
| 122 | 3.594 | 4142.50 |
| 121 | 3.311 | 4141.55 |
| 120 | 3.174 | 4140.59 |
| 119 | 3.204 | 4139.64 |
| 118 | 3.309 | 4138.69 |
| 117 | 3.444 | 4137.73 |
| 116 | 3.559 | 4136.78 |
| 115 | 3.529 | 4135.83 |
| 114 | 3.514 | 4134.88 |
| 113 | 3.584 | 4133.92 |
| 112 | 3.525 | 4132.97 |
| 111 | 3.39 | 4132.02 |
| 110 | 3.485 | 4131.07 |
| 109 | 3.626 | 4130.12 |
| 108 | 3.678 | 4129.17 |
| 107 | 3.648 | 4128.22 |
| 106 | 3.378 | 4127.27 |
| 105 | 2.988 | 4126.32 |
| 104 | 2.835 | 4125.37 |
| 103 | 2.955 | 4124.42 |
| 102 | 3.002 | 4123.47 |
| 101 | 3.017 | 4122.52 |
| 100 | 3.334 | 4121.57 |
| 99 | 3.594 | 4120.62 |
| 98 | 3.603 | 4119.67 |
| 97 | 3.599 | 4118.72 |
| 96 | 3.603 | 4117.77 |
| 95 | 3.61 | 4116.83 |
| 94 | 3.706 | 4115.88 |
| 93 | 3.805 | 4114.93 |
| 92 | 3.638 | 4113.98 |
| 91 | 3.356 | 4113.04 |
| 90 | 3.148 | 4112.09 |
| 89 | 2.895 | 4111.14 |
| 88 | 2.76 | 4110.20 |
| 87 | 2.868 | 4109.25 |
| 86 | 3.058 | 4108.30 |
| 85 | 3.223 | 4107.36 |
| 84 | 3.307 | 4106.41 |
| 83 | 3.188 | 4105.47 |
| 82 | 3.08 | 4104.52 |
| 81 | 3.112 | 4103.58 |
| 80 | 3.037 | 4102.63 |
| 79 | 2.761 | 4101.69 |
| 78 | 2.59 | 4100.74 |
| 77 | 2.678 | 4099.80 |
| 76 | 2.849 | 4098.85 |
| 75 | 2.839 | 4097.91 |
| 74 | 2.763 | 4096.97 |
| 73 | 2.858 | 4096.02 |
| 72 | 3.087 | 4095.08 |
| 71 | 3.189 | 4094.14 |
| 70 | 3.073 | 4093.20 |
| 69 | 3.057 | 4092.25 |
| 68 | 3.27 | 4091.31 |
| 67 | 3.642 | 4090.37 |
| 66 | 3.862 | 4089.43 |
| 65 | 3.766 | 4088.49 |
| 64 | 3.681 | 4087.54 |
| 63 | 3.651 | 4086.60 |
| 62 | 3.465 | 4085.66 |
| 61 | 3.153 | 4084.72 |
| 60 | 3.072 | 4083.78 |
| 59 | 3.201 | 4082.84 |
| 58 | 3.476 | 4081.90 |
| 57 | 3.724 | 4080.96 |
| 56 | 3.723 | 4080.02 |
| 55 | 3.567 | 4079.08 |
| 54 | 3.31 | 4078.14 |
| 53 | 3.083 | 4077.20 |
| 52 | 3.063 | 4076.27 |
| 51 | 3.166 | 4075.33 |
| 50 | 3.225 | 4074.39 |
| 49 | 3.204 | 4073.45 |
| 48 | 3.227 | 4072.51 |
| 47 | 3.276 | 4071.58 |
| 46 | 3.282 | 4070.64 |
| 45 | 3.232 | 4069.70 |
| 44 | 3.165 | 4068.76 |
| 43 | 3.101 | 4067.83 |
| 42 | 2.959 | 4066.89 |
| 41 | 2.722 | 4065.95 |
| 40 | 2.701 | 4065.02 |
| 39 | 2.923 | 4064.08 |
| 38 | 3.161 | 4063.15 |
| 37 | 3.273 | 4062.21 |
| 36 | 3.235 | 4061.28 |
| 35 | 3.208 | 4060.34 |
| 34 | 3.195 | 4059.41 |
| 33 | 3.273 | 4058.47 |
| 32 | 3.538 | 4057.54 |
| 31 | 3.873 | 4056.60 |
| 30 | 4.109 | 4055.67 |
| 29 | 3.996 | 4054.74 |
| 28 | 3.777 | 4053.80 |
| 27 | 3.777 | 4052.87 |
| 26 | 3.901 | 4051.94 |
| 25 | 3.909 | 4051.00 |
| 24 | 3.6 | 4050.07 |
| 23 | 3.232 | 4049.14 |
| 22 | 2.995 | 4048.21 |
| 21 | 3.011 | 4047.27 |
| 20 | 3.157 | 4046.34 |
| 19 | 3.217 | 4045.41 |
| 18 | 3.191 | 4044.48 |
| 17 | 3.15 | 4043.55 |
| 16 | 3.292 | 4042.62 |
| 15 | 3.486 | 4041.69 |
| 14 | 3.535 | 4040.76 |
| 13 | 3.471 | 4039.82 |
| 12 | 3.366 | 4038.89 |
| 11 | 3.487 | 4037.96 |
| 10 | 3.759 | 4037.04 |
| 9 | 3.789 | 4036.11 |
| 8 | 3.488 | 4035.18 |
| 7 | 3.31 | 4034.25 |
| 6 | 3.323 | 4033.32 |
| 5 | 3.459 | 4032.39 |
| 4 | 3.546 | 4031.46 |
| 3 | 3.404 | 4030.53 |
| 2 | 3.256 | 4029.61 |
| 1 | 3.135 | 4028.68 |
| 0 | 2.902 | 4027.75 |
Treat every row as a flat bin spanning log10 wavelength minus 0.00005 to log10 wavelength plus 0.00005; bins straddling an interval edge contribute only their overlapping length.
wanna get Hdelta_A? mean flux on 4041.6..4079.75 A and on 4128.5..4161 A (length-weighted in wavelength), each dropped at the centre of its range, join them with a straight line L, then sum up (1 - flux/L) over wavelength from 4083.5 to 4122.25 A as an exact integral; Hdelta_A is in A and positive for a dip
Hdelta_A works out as 1.0 A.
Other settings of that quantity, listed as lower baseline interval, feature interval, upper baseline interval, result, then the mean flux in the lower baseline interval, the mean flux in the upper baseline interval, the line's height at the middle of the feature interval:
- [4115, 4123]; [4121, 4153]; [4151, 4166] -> 0.4 A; 3.52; 3.25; 3.4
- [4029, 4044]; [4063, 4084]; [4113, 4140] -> 1.5 A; 3.44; 3.43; 3.44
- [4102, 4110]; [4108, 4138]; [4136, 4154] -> -1.6 A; 3.09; 3.33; 3.19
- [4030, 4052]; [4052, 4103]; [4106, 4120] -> 1.7 A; 3.41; 3.34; 3.38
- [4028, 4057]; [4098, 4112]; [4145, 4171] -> 1.8 A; 3.48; 3.3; 3.38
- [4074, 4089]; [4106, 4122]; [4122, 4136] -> 0.0 A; 3.4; 3.34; 3.36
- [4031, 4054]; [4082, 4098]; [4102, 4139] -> 0.4 A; 3.45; 3.33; 3.38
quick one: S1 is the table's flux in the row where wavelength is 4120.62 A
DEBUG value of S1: 3.594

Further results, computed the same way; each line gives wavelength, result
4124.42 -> 2.955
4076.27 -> 3.063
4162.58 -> 3.63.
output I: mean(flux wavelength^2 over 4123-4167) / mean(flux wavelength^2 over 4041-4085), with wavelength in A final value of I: 1.05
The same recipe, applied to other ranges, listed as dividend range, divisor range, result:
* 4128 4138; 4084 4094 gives 1.05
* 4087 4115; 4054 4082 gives 0.97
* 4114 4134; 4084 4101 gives 1.09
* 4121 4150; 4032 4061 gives 1.02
